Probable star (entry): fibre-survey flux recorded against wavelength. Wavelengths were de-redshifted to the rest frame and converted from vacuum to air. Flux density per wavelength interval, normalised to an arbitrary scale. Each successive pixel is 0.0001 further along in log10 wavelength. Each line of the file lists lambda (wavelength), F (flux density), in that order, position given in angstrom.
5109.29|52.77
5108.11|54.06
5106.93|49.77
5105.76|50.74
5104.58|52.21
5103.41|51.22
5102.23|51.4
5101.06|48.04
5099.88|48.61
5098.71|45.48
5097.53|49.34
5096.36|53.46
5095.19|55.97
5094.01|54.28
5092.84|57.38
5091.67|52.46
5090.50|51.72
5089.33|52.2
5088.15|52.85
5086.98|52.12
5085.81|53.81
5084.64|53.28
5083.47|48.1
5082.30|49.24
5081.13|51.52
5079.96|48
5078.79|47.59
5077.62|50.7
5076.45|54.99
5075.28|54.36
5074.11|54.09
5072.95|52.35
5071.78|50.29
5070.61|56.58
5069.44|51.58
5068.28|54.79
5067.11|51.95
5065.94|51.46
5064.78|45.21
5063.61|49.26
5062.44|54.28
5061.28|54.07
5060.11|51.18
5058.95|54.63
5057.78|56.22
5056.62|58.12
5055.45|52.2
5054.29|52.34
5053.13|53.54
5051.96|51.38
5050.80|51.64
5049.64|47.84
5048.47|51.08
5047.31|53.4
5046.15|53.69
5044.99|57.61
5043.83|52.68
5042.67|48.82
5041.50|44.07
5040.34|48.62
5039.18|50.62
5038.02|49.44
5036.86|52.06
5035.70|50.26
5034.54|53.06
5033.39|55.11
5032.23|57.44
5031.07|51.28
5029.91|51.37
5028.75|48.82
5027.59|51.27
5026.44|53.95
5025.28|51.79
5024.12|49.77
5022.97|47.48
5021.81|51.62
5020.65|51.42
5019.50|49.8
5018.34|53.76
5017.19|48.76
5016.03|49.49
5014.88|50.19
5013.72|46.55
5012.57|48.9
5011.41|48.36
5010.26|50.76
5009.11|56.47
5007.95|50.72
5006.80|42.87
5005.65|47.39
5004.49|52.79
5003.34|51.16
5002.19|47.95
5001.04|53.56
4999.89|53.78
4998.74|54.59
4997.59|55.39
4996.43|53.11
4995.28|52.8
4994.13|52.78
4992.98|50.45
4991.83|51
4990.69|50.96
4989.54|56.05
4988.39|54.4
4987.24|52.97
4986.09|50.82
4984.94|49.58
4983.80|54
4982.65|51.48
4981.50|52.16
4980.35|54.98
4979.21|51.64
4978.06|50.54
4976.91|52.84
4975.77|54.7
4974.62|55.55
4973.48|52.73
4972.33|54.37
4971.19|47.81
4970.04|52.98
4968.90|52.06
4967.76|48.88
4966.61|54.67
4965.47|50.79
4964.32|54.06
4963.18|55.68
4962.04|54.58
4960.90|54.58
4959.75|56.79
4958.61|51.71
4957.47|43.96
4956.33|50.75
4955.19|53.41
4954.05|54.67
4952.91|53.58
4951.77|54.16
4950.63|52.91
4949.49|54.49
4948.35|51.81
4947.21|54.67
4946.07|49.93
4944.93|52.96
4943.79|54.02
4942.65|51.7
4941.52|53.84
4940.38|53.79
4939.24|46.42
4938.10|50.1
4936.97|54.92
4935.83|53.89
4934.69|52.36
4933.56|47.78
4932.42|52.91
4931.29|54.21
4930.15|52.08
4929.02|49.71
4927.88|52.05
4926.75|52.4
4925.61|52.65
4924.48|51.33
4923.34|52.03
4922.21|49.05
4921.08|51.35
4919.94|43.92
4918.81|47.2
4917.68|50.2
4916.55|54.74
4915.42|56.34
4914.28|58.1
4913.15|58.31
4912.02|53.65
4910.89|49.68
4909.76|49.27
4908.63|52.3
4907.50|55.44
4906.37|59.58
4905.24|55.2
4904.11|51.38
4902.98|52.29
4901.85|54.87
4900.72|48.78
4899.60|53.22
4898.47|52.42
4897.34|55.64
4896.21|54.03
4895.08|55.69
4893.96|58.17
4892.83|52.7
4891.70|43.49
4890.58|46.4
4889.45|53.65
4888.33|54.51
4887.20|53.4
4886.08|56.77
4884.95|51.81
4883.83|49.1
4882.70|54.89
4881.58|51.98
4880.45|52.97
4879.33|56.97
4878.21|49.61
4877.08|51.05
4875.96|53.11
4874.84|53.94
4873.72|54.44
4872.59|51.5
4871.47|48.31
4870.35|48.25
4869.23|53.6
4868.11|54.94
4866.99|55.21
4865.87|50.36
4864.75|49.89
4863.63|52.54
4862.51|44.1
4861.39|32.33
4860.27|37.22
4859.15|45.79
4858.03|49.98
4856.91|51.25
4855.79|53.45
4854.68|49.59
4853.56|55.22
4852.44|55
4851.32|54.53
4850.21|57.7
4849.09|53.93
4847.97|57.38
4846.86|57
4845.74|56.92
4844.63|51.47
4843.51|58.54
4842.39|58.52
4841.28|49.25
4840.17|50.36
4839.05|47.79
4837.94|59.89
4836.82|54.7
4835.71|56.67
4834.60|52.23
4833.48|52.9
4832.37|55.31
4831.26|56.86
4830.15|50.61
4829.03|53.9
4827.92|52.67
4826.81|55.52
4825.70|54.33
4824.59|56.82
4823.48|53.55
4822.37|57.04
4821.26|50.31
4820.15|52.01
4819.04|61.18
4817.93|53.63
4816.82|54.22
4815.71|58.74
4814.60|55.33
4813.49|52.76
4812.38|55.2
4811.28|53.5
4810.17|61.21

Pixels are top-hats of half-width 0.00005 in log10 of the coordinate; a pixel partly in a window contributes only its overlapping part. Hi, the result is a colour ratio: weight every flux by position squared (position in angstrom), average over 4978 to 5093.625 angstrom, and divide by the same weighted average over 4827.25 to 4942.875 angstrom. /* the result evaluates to 1.05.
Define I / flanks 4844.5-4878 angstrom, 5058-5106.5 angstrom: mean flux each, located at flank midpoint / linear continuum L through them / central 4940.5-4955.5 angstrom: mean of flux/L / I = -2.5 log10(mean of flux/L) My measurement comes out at -0.04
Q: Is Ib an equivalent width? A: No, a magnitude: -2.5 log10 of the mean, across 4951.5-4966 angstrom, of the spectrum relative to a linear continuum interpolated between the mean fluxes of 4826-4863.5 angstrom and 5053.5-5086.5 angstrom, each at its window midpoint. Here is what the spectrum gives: -0.01 mag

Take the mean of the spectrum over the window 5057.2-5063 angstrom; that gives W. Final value 54.1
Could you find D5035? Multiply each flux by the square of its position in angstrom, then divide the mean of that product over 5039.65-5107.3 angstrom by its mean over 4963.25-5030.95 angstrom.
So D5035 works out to 1.04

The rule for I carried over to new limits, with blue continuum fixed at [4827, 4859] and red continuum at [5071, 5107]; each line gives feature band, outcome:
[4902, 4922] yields 0.01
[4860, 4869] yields 0.13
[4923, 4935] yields 0.03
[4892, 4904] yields 0.00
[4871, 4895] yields 0.02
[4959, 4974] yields -0.01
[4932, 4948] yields 0.02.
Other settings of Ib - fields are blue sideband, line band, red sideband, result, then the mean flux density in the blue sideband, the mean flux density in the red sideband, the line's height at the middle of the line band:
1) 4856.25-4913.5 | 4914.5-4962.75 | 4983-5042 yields -0.01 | 51.7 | 51.2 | 51.5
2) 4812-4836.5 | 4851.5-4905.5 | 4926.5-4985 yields 0.05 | 54.6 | 52.5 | 53.7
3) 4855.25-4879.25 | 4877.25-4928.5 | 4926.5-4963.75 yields -0.03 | 49.7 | 52.5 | 51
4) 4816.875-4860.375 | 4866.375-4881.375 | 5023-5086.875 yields 0.02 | 53.8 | 51.9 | 53.5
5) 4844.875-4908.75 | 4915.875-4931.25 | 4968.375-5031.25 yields 0.02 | 52.2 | 51.5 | 52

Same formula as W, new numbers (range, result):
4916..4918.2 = 52.6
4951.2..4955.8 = 54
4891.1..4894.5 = 51.3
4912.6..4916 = 57.5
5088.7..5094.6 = 53.6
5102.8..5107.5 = 51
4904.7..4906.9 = 57.4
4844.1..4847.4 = 55.2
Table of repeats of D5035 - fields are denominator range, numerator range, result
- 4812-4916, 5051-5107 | 1.07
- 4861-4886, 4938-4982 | 1.06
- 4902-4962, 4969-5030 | 1.01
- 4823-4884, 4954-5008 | 1.05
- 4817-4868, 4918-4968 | 1.03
